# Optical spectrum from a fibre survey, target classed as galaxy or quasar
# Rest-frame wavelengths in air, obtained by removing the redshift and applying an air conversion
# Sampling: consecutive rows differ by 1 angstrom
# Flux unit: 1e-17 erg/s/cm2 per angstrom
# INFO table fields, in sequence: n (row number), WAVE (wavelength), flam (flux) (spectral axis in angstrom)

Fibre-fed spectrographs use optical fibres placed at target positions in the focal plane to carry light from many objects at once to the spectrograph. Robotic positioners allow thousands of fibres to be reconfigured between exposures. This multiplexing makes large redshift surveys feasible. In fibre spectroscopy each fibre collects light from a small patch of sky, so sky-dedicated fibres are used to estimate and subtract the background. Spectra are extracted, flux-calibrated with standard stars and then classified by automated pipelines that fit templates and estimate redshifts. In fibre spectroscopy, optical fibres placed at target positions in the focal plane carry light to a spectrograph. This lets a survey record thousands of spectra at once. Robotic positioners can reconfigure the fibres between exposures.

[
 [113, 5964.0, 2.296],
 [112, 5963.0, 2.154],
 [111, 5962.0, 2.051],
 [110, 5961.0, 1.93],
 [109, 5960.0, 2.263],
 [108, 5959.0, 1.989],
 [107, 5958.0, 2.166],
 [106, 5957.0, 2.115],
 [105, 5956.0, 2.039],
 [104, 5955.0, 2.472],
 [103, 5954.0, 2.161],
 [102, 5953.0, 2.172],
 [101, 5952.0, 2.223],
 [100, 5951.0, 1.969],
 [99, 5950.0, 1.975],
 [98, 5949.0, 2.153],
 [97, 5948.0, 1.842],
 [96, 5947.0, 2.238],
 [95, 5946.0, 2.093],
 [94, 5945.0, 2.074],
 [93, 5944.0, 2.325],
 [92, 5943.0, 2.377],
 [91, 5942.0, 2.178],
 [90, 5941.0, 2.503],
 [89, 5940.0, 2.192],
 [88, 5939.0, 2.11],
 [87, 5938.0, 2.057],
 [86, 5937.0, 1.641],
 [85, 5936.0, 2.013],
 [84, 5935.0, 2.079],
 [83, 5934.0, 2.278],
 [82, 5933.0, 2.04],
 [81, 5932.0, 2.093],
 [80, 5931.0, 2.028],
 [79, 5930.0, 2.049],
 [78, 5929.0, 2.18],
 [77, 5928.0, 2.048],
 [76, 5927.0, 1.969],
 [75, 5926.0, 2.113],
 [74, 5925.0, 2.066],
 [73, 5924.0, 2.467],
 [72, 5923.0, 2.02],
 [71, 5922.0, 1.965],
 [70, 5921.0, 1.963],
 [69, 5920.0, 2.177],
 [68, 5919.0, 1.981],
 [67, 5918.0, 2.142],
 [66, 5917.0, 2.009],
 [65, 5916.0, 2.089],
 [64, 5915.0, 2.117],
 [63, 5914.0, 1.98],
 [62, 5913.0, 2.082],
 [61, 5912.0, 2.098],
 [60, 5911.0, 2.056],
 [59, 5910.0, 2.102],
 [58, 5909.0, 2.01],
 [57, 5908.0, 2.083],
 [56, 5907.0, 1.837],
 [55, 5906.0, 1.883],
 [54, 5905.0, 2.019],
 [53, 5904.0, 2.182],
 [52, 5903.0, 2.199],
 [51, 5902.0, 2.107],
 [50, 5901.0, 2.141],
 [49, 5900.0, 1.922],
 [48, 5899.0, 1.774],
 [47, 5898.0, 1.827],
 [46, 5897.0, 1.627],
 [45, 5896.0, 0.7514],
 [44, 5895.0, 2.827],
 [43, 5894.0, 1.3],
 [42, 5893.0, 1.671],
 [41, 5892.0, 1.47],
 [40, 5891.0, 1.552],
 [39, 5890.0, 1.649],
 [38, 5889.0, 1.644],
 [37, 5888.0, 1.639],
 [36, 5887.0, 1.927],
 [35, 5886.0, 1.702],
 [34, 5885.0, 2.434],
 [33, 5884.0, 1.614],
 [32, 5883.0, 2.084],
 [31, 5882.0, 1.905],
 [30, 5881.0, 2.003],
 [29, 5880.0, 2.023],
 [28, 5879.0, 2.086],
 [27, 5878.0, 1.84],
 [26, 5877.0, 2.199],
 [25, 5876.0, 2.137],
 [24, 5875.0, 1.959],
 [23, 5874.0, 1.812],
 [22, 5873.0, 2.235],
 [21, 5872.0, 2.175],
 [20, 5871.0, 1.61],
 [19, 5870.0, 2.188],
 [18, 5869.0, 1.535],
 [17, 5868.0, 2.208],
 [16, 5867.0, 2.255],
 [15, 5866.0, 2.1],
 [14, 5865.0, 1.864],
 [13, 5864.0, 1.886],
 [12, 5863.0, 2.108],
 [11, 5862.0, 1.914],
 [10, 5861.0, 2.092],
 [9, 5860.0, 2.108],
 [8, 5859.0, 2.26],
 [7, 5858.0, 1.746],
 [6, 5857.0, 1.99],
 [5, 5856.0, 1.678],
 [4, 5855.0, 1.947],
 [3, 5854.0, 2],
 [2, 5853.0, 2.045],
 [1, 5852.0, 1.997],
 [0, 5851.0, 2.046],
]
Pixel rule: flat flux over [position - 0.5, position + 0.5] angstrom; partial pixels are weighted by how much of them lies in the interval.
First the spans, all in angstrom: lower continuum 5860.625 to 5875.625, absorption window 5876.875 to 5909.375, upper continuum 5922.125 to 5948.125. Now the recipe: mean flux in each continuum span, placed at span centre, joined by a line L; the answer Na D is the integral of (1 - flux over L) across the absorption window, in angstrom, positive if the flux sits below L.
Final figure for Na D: 2.7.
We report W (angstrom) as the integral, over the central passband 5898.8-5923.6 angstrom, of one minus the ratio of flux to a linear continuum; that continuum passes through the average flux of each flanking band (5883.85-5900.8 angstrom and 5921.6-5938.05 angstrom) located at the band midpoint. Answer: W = -1.9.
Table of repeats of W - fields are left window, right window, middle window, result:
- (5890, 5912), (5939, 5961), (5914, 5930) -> -0.7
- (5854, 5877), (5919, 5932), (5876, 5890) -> 0.6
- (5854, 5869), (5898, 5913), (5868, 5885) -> 0.2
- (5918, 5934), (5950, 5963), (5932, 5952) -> -0.1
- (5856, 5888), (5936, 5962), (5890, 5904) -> 1.7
